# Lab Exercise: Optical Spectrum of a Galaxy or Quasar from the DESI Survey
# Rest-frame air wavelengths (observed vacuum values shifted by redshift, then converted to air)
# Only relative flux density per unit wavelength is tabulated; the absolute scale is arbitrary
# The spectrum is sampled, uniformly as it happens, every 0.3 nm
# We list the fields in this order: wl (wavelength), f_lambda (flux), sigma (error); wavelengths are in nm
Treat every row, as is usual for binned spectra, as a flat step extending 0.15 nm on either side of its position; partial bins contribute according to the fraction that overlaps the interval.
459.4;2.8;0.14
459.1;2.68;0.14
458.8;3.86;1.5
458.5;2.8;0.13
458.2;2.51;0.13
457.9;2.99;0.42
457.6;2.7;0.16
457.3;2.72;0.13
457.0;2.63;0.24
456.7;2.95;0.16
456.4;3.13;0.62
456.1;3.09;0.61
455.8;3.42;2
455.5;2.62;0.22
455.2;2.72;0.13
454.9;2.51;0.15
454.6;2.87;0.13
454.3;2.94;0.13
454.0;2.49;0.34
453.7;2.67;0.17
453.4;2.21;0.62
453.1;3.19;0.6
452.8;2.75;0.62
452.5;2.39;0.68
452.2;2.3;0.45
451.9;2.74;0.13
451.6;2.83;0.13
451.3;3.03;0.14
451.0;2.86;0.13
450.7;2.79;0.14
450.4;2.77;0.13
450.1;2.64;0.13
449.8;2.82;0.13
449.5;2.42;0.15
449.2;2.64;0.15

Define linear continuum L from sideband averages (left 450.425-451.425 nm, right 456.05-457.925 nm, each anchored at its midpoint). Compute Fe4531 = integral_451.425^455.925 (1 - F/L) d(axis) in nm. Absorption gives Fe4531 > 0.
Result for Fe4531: 0.257 nm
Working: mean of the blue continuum 2.87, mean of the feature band 2.71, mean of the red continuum 2.87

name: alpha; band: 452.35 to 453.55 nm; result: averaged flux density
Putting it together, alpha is 2.63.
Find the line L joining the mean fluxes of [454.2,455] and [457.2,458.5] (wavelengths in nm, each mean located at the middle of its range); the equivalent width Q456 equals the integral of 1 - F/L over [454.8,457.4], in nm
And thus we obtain -0.11 nm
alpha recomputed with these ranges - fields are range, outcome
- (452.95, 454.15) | 2.64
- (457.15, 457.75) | 2.71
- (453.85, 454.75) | 2.77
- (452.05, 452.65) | 2.35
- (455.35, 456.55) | 3.06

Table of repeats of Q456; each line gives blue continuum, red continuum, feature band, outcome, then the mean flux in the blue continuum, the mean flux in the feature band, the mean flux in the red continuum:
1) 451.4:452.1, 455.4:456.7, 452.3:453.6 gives 0.10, 2.77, 2.62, 3.07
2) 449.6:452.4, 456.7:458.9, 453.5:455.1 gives 0.07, 2.74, 2.68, 2.87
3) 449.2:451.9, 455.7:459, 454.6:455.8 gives 0.06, 2.76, 2.75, 2.97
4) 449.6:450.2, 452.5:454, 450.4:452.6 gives -0.03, 2.71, 2.72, 2.65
